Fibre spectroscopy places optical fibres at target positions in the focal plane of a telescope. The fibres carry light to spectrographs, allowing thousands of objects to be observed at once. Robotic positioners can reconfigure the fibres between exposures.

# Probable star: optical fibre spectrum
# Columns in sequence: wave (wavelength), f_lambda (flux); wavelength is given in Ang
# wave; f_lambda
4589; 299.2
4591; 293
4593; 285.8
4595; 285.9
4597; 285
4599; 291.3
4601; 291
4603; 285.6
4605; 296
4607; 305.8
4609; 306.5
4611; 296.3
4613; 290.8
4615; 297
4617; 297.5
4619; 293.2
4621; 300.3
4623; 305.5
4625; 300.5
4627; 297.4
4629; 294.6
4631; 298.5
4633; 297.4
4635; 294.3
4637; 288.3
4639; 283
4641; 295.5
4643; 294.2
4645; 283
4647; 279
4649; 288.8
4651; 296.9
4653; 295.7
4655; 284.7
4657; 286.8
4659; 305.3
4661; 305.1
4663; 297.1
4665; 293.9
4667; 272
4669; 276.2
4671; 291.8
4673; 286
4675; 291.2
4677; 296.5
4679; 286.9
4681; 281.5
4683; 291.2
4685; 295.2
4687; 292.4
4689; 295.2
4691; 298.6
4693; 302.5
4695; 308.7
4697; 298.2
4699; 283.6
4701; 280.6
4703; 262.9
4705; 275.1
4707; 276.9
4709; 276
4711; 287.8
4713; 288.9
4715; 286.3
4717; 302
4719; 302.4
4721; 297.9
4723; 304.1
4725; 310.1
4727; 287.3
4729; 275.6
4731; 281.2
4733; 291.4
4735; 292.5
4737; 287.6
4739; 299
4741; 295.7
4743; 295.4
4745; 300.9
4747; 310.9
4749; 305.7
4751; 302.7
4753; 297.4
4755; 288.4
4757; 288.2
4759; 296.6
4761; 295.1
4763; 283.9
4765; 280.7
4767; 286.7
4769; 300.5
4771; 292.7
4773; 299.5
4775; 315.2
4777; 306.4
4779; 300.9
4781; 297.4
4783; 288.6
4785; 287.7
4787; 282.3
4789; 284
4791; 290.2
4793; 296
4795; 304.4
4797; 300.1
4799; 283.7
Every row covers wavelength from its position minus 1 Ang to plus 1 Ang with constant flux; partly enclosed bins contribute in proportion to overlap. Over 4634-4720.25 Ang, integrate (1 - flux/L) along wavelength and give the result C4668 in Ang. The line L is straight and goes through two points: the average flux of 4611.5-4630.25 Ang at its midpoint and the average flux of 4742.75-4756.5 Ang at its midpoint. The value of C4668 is 2.54 Ang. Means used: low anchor 297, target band 290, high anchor 300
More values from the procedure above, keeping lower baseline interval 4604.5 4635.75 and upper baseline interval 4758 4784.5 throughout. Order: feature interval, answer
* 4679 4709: 0.9 Ang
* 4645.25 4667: 0.4 Ang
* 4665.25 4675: 0.5 Ang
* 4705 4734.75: 0.6 Ang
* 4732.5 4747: 0.0 Ang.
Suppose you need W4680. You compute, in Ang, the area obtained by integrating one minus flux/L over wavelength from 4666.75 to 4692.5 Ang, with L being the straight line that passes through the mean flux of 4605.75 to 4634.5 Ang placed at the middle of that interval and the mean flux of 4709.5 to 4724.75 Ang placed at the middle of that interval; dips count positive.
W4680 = 0.6 Ang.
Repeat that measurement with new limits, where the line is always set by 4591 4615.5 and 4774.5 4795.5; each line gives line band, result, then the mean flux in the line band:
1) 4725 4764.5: 0.1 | 294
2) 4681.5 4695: -0.1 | 296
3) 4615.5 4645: -0.2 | 295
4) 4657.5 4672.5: 0.1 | 291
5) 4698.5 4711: 0.8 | 276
